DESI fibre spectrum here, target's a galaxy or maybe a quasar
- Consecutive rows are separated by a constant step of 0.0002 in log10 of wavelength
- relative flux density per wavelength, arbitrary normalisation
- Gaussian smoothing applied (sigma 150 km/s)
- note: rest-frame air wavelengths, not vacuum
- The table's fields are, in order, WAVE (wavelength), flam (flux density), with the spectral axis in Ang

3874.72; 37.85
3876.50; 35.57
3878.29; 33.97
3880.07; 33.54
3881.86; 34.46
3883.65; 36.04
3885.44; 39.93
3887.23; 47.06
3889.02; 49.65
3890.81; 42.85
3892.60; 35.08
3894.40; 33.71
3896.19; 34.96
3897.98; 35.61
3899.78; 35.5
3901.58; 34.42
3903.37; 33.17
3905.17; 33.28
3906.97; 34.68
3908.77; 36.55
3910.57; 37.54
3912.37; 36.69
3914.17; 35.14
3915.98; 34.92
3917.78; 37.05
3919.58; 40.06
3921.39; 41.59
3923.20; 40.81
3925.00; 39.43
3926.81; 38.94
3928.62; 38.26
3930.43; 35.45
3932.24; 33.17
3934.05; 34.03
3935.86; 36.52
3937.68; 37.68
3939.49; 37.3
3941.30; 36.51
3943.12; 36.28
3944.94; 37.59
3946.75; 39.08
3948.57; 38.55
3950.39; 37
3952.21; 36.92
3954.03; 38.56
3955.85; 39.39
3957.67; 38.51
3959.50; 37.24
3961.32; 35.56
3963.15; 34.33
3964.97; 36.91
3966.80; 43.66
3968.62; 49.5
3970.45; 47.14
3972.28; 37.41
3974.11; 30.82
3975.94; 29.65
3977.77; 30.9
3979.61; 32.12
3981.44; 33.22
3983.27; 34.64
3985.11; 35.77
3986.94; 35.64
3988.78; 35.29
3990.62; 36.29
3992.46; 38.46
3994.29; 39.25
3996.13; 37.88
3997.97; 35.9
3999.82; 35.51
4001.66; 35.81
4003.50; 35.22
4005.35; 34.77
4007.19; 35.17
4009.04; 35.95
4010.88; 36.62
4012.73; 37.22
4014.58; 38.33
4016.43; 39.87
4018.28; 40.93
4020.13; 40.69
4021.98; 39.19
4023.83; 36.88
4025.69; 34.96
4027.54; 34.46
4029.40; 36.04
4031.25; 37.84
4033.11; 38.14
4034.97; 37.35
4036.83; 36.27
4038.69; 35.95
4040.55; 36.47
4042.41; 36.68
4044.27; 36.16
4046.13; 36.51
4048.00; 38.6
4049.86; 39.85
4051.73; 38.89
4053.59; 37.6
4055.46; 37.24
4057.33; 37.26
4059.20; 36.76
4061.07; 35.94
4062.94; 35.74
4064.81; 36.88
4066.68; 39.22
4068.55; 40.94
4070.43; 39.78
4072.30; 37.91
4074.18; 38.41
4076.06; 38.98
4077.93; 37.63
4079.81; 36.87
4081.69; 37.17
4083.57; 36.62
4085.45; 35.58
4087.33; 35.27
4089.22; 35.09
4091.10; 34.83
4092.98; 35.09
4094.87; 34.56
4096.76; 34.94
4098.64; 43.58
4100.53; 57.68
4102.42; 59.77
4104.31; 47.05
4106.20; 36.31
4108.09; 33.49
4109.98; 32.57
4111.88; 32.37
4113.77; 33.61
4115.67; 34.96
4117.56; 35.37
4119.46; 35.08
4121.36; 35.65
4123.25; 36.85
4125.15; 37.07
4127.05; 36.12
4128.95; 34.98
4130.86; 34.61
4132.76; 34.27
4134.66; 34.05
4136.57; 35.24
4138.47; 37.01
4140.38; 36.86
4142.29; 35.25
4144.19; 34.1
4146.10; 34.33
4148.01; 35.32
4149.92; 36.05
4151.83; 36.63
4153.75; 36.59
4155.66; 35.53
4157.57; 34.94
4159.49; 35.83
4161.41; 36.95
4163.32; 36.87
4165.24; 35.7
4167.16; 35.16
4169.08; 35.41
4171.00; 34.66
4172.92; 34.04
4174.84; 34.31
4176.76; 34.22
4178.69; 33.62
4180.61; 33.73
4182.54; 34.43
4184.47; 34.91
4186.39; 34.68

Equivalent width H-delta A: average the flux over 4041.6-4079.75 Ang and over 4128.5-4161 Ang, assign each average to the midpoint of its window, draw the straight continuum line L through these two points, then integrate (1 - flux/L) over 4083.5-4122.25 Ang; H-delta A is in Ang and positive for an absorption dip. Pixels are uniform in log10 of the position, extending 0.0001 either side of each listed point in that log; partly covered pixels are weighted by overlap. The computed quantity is -1.6 Ang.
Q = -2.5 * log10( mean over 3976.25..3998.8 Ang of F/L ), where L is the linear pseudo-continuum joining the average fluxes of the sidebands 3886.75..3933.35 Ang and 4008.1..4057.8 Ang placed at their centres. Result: 0.065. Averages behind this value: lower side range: 37.4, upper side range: 37.5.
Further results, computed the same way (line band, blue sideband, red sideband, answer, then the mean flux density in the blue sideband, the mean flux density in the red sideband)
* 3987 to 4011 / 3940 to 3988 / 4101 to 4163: 0.019 mag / 37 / 36.6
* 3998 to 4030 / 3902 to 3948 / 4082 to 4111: 0.038 mag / 36.9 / 39.4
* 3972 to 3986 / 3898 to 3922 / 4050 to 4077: 0.128 mag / 36.1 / 38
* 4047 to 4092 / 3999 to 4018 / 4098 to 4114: 0.073 mag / 36.6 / 42.1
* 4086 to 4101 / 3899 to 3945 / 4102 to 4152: -0.056 mag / 36.6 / 36.2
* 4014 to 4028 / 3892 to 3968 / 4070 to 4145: -0.034 mag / 36.9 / 37.3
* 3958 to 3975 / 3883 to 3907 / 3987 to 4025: -0.051 mag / 37.7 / 37.2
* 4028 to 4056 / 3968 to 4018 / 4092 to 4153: -0.016 mag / 36.4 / 37.2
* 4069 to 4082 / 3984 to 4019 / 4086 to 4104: 0.058 mag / 36.8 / 41.3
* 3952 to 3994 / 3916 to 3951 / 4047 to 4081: 0.024 mag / 37.6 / 38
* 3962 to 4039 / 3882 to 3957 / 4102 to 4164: 0.004 mag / 37.5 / 36.2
